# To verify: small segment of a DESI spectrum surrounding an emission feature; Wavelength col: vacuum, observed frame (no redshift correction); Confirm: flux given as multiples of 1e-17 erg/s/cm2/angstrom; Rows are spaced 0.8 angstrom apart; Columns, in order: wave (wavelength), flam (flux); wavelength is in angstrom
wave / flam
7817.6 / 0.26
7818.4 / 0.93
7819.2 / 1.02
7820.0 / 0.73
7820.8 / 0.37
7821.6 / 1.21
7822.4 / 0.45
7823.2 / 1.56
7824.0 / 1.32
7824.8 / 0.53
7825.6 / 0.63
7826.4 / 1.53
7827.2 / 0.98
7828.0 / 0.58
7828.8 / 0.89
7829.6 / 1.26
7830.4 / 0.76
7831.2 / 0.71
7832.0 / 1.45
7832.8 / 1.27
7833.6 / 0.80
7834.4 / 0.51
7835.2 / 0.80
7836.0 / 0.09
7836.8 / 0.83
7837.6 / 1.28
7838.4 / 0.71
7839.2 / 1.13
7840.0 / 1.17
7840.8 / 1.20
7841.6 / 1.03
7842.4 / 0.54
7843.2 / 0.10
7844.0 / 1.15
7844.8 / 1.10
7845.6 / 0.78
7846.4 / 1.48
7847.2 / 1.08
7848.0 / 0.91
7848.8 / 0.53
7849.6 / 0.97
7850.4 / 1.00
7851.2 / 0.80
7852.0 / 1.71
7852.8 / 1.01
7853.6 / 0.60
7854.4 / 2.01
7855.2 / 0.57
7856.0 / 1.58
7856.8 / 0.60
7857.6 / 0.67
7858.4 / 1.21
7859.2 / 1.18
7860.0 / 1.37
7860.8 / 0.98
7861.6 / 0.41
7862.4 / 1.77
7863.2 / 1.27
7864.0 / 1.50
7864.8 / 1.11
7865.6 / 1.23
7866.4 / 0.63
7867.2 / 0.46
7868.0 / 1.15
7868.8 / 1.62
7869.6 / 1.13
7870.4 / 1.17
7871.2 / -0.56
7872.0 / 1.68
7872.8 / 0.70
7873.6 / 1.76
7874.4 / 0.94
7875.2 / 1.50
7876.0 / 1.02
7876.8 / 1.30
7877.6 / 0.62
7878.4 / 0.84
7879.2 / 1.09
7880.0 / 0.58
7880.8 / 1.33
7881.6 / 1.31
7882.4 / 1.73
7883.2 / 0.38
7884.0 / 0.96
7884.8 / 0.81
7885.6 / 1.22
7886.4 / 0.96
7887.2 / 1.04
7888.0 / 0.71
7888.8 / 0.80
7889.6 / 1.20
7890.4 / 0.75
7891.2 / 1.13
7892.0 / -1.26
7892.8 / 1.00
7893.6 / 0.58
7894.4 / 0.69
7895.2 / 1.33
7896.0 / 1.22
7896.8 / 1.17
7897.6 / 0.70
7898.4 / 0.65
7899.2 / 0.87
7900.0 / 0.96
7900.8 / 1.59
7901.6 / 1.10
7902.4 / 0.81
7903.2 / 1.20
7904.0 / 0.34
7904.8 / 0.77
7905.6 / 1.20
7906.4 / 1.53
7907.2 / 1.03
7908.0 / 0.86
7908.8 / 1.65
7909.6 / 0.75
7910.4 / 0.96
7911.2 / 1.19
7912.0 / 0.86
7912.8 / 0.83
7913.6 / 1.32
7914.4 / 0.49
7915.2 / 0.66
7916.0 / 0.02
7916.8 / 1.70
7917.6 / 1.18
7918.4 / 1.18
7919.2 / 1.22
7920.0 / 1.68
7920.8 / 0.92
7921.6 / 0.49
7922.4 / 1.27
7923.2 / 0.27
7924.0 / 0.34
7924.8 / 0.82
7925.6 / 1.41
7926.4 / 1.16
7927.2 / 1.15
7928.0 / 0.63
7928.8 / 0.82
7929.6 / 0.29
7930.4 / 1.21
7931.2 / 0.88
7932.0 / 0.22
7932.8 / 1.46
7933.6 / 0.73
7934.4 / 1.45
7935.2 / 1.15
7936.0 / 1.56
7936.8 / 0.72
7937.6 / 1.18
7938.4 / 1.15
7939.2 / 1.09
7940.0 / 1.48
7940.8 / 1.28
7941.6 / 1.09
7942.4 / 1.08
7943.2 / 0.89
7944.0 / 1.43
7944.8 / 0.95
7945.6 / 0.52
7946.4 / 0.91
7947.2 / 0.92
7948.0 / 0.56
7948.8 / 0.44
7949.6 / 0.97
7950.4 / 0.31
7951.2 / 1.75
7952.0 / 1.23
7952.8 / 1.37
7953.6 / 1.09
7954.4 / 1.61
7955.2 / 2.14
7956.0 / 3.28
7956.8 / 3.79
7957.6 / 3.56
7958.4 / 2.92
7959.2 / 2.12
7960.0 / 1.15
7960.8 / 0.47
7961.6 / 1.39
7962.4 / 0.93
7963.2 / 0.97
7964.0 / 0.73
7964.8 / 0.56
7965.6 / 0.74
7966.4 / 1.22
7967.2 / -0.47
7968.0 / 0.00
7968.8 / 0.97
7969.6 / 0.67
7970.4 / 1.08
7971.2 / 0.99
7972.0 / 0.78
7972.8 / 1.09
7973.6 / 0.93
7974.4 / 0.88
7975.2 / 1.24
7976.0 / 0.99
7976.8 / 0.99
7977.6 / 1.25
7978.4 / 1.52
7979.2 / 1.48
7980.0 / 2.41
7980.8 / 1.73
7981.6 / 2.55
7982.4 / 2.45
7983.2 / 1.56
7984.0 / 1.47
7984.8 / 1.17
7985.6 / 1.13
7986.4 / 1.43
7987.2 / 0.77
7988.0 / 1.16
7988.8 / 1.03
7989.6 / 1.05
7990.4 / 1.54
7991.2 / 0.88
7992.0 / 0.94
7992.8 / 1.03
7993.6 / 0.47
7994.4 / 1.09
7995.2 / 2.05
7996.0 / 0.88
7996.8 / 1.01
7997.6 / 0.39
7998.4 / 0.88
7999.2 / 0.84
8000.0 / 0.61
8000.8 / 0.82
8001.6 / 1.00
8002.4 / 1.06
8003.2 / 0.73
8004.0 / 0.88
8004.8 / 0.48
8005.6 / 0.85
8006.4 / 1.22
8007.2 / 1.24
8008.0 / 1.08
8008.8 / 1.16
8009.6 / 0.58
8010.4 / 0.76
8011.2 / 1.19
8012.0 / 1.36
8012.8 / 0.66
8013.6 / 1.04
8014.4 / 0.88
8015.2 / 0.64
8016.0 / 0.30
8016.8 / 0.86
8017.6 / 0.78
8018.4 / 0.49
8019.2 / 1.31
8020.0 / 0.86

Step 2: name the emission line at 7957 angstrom Halpha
